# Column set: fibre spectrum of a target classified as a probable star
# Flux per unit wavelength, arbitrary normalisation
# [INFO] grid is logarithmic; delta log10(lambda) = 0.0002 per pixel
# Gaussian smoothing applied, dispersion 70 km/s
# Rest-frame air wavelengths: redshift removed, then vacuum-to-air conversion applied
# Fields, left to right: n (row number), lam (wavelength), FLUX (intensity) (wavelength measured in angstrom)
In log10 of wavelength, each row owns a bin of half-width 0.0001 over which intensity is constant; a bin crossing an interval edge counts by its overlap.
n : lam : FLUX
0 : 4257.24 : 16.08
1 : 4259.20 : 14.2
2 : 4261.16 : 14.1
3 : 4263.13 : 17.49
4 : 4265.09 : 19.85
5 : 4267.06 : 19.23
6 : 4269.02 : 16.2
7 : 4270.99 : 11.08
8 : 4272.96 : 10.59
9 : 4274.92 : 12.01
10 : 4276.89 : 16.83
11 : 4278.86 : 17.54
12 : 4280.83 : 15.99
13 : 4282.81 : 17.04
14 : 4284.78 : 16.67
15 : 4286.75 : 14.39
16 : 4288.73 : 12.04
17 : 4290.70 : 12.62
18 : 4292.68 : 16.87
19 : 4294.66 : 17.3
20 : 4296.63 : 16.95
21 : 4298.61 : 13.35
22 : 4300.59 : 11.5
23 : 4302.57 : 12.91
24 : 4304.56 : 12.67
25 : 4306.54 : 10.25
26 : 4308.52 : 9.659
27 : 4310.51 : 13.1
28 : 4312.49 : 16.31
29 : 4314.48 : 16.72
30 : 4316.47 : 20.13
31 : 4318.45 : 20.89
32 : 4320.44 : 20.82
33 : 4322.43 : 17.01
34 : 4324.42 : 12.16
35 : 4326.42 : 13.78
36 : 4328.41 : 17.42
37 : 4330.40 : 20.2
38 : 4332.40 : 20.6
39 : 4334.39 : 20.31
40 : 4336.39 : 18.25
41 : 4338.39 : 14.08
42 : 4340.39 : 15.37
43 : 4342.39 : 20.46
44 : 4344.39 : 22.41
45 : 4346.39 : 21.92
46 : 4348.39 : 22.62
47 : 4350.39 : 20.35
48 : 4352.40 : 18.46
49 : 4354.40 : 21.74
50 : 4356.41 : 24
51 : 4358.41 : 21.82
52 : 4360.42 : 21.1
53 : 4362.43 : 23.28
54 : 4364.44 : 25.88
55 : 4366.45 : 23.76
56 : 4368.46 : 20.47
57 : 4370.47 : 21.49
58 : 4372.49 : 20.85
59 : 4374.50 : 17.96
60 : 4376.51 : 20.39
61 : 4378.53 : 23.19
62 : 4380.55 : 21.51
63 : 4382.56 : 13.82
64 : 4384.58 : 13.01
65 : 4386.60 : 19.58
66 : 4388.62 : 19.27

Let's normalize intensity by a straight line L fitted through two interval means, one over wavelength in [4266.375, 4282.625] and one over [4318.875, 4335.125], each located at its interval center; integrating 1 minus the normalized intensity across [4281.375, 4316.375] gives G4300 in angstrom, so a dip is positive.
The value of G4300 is 4.2 angstrom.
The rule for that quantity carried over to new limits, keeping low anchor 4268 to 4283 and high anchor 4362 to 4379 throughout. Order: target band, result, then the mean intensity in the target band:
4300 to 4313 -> 3.62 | 12.2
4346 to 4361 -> -0.71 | 21.5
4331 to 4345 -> 0.44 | 18.7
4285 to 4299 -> 0.77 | 15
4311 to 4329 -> 0.81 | 17.1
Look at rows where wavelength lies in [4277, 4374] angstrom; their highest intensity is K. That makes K 25.88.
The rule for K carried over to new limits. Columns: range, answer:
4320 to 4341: 20.82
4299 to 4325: 20.89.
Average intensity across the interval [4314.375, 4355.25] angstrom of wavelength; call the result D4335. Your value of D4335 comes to 18.9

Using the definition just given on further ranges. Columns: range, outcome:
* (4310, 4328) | 16.9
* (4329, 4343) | 18.4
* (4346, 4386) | 20.9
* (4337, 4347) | 18.7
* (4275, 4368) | 17.6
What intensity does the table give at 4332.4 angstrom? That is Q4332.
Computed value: 20.6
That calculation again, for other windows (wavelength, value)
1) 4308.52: 9.659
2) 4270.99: 11.08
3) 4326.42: 13.78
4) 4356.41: 24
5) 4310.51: 13.1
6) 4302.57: 12.91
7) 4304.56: 12.67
